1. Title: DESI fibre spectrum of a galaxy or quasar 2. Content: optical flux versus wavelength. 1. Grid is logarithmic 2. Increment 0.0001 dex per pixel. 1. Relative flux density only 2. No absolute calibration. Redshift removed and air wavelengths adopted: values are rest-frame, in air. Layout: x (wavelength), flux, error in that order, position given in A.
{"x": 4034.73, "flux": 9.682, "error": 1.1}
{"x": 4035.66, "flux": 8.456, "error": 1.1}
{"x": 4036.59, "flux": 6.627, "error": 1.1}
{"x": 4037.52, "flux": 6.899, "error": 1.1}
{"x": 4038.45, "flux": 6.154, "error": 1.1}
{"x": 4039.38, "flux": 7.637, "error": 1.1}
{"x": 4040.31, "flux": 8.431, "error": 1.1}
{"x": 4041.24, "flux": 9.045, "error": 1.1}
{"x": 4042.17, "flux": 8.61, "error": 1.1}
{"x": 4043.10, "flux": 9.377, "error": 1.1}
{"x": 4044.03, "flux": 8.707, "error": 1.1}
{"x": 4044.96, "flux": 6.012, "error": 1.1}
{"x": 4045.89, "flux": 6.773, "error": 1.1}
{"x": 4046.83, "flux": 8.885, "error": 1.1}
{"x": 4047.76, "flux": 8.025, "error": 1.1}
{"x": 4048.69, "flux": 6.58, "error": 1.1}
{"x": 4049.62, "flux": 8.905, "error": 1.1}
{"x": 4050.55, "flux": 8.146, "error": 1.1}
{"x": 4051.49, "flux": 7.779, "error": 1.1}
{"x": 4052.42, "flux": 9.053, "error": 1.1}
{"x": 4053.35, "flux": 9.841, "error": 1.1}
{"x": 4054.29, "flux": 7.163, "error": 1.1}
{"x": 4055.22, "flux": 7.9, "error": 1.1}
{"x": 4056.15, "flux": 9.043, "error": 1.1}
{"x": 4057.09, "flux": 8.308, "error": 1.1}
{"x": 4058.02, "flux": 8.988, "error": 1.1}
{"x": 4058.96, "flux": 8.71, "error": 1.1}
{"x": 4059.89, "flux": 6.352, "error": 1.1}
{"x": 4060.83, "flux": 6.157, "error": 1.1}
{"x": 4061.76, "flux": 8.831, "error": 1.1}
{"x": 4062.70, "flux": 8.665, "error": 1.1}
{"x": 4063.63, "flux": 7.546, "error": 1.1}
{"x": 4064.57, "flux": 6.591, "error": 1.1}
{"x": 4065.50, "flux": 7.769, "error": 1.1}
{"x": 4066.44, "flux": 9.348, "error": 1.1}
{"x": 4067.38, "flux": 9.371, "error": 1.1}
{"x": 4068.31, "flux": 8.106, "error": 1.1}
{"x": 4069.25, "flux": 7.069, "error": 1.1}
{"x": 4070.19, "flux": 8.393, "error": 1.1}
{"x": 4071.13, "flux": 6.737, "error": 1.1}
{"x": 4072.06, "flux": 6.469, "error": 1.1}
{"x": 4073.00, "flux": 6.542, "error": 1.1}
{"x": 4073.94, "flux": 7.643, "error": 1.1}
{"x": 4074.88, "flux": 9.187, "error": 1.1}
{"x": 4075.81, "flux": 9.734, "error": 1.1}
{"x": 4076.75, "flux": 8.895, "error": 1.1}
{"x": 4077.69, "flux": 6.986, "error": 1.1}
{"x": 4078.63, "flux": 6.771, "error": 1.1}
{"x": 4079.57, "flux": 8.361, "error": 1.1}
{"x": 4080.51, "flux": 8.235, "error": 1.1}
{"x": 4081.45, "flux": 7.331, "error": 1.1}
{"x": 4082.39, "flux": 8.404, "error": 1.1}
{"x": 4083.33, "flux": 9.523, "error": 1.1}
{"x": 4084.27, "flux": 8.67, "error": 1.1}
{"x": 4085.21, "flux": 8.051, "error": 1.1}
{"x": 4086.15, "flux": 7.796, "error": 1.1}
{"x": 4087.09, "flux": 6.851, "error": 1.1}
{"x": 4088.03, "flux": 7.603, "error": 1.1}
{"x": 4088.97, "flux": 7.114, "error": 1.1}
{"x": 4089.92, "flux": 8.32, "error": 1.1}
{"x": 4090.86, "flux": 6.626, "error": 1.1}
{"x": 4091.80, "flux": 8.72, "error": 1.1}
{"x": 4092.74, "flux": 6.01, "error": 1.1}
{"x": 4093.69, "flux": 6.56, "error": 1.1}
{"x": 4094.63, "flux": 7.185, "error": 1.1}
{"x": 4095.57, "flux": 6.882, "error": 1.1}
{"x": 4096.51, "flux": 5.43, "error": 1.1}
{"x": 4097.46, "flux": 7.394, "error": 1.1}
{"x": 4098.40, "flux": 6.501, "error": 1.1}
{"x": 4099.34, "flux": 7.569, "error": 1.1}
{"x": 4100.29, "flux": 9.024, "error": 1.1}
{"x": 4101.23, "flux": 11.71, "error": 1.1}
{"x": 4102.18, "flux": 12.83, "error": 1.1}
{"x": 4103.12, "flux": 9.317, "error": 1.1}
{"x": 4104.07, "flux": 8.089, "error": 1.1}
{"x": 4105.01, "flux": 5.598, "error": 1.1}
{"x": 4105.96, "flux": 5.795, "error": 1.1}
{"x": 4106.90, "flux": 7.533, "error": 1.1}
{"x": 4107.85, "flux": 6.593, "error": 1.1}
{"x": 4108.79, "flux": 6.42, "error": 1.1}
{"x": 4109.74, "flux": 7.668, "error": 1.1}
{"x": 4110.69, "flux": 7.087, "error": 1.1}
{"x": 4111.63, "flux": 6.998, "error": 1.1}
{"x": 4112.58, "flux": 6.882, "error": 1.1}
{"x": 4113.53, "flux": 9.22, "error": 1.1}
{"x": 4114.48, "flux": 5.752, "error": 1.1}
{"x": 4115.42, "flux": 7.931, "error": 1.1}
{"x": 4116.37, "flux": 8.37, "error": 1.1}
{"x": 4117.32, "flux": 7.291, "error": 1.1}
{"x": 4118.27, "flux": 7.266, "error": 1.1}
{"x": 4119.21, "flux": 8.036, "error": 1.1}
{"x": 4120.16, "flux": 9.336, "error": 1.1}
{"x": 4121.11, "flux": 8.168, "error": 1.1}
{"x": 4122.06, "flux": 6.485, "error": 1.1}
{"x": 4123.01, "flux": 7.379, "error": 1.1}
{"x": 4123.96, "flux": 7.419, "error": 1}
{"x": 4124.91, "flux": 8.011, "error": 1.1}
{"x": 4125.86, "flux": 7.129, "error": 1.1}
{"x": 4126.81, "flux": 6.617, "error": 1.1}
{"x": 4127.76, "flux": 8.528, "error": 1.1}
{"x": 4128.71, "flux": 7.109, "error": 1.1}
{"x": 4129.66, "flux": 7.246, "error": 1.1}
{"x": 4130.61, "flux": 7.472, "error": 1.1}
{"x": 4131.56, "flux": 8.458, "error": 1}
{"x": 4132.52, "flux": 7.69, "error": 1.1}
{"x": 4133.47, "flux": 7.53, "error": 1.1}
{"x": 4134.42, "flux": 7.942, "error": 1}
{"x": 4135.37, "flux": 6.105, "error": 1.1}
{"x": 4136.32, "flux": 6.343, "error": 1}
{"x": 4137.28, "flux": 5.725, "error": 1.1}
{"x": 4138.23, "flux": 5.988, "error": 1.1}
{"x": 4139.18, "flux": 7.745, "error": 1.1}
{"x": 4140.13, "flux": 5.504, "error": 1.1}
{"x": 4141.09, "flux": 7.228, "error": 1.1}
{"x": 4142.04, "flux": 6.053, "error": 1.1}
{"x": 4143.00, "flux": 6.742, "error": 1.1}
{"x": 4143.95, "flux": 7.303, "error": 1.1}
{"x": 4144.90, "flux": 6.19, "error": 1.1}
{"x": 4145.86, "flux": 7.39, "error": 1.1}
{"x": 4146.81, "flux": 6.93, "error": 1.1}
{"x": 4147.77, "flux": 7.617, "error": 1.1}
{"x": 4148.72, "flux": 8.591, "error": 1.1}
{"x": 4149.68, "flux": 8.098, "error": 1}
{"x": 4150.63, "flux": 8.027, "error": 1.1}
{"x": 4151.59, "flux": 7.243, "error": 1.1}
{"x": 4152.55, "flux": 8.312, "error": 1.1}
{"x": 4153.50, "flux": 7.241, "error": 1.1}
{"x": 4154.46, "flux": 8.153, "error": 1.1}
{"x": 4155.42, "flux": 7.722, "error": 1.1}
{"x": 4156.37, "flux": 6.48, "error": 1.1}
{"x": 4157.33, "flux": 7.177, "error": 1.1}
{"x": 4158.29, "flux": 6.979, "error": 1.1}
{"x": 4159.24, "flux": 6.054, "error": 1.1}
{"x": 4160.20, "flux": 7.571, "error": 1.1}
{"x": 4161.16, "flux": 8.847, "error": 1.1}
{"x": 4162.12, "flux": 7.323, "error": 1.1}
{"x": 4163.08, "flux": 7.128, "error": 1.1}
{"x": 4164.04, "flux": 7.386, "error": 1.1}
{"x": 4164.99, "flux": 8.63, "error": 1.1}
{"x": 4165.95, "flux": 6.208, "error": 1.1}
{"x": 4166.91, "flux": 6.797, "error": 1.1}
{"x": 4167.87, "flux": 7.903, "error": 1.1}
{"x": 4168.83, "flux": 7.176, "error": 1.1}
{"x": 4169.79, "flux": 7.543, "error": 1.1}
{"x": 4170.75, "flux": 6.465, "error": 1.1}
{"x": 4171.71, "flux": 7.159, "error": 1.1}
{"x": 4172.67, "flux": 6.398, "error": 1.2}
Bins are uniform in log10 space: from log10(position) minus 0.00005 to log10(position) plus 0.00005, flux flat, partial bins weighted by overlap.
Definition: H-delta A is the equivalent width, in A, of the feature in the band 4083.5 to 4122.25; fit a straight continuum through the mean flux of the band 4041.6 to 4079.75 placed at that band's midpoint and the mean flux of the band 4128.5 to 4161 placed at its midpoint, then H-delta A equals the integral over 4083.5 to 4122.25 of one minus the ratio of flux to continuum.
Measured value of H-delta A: -0.3 A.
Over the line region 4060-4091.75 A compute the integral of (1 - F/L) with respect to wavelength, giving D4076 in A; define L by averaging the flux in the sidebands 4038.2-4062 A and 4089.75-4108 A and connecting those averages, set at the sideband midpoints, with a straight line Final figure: 0.0 A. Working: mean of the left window 8.07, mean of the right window 7.69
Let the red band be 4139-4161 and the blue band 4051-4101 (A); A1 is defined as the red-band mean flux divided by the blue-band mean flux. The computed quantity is 0.93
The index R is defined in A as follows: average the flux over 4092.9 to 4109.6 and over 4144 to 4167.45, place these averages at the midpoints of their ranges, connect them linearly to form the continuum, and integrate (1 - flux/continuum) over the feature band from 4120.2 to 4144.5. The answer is 1.2 A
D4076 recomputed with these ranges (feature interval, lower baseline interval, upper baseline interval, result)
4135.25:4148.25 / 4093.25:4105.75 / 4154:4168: 1.5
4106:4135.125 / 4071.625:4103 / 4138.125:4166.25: 0.4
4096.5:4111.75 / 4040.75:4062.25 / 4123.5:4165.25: -0.3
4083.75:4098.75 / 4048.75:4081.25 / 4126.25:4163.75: 1.0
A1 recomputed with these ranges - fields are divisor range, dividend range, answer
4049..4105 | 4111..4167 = 0.92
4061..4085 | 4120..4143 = 0.89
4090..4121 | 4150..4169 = 0.97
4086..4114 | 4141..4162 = 0.97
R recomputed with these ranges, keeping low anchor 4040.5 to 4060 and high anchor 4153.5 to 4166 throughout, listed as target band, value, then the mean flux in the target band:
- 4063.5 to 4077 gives 0.2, 7.96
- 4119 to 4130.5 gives 0.1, 7.61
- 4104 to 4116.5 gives 1.1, 7.08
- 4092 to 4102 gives 0.3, 7.62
